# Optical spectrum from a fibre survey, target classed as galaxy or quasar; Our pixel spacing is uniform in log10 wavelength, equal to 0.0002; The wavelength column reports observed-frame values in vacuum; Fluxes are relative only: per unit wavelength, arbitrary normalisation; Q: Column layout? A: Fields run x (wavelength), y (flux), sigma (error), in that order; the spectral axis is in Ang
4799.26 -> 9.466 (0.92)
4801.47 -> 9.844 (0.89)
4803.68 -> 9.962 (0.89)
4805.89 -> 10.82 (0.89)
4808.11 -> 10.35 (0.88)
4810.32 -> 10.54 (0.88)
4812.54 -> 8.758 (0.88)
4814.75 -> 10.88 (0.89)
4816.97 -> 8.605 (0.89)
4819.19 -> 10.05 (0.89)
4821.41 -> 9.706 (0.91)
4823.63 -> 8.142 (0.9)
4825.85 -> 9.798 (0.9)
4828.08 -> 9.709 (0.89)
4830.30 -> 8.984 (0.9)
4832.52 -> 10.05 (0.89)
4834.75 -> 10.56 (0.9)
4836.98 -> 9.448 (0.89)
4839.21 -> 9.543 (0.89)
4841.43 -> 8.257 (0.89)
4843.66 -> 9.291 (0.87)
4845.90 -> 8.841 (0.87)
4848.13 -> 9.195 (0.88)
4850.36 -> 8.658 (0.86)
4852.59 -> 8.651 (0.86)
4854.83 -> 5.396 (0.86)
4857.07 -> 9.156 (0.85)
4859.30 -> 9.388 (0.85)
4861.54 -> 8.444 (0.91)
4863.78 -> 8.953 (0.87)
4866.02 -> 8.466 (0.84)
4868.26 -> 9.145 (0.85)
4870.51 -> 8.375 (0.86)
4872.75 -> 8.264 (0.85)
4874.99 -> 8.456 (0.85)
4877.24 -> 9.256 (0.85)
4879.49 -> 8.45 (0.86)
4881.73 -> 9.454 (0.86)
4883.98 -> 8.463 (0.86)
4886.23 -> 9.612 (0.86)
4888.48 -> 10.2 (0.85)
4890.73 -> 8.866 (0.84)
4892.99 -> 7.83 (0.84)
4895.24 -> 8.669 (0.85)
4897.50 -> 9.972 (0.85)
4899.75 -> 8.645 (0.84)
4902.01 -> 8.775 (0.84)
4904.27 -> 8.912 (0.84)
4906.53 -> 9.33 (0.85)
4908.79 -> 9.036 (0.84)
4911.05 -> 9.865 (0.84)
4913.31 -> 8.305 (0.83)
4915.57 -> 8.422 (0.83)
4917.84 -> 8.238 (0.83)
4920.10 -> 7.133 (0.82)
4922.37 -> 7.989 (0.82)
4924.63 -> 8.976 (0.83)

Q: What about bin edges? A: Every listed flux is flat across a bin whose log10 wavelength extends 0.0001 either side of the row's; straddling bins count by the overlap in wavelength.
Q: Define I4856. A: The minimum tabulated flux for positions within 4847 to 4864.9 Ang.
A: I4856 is 5.396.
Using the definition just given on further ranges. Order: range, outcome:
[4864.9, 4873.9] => 8.264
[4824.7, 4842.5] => 8.257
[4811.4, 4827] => 8.142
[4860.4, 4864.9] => 8.444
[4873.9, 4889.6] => 8.45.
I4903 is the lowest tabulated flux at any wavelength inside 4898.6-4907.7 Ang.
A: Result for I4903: 8.645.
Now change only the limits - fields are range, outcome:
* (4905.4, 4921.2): 7.133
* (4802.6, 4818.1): 8.605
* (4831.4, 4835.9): 10.05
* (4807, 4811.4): 10.35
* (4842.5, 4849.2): 8.841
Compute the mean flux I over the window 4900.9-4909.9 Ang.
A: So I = 9.01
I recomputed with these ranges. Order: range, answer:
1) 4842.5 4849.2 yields 9.09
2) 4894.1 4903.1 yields 9.02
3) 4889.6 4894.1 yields 8.34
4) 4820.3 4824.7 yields 8.93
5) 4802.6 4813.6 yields 10.1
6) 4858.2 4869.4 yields 8.87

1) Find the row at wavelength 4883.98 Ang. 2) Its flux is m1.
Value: 8.463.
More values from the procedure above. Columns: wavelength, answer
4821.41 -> 9.706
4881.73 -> 9.454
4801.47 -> 9.844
